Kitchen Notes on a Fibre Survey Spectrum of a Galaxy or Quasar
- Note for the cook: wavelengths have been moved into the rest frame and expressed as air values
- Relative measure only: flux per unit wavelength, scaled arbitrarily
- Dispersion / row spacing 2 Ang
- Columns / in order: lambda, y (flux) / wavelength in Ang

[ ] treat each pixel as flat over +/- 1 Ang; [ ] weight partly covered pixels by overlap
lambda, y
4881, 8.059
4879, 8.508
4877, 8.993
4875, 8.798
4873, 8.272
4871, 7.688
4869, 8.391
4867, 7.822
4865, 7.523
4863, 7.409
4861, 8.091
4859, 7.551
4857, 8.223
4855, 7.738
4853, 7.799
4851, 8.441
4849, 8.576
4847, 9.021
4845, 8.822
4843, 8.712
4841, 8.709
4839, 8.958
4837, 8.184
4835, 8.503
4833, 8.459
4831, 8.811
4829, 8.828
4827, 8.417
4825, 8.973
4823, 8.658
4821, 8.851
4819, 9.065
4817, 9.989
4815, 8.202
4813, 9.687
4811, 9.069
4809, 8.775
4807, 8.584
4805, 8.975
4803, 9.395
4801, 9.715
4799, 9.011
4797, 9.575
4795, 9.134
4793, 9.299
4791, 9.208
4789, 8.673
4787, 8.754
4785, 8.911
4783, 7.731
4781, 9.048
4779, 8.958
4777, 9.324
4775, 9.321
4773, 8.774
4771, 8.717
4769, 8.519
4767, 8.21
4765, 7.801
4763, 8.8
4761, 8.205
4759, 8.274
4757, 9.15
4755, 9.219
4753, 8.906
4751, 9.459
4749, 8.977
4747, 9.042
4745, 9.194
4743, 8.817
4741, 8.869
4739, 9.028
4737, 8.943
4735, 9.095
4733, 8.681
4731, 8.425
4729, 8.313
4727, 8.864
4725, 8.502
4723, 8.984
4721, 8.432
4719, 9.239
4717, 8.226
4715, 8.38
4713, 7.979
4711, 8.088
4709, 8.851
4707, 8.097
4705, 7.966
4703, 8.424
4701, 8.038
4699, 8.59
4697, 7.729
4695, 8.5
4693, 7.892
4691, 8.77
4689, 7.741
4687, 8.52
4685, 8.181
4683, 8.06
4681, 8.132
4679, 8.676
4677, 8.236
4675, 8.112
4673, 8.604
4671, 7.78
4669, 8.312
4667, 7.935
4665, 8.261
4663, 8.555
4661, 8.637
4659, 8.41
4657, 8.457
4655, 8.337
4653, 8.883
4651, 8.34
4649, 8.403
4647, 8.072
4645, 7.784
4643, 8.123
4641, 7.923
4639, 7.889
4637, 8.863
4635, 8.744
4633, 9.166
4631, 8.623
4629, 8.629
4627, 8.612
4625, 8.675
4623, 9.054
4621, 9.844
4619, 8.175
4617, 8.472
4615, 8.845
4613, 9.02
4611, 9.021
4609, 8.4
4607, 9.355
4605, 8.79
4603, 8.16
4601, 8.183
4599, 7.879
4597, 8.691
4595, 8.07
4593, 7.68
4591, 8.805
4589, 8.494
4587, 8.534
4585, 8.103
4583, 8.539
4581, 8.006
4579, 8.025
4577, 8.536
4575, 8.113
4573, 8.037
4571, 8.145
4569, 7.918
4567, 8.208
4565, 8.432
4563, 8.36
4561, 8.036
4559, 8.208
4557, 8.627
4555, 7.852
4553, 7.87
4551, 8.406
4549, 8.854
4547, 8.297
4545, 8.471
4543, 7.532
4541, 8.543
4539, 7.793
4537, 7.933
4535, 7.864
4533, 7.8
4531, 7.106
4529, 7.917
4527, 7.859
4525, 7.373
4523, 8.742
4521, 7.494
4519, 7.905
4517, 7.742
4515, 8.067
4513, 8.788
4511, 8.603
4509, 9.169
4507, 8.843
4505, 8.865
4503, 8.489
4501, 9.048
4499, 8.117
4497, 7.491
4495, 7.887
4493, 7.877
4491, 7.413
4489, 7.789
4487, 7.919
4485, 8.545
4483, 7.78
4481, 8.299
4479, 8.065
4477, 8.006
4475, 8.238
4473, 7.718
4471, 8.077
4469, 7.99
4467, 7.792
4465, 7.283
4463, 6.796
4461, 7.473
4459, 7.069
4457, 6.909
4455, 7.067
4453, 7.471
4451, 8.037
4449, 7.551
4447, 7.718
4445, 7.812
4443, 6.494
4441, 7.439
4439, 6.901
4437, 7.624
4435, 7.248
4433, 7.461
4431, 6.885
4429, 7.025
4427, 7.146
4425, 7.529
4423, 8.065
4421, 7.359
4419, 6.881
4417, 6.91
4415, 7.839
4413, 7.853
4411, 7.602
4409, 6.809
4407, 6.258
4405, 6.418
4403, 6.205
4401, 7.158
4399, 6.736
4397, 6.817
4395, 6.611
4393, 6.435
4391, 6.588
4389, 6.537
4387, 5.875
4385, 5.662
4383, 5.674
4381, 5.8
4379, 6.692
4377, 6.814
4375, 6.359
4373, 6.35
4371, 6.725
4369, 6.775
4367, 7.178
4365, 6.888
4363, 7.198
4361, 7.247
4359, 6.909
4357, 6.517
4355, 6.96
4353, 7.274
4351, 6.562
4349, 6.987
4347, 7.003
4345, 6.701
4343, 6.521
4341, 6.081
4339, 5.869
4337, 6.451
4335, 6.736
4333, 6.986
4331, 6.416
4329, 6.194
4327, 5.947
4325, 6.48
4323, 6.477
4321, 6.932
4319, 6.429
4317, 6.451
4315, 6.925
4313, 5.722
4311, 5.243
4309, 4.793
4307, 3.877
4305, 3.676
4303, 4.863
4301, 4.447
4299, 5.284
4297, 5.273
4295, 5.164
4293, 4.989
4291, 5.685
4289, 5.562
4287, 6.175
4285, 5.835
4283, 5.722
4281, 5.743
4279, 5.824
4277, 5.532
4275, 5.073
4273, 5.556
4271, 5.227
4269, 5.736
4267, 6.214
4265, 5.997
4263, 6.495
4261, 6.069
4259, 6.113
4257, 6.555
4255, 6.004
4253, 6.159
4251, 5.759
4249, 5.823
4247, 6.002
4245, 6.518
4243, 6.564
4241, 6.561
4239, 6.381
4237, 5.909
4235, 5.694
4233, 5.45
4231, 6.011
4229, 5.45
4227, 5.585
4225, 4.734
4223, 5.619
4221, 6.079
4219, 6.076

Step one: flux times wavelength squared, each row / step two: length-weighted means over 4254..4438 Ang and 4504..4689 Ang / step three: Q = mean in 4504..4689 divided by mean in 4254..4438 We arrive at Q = 1.47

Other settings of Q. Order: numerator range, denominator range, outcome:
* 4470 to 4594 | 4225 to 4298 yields 1.58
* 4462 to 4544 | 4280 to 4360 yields 1.45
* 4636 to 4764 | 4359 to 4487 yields 1.34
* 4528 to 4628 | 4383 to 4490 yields 1.22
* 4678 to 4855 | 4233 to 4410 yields 1.72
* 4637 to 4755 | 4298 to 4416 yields 1.54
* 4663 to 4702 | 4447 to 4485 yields 1.18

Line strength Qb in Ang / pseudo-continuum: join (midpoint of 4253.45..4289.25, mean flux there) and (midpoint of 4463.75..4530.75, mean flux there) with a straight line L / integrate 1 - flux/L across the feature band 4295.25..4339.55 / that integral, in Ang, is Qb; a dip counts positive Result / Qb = 3.8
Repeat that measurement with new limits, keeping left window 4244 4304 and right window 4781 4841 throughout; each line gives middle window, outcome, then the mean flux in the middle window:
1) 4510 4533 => -2.5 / 7.96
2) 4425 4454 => -2.8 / 7.35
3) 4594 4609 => -1.5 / 8.44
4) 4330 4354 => -2.0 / 6.63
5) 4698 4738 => -0.7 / 8.51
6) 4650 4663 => -0.9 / 8.51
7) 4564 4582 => -1.6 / 8.16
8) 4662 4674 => -0.3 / 8.24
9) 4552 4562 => -1.0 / 8.12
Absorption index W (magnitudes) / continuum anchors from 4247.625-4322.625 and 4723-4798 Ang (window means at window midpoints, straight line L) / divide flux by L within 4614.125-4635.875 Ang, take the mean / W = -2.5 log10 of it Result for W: -0.11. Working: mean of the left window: 5.66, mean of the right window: 8.83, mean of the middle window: 8.8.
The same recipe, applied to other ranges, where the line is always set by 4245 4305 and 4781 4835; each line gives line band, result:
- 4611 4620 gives -0.121 mag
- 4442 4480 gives -0.113 mag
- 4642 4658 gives -0.044 mag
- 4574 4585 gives -0.095 mag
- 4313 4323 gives -0.111 mag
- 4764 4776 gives 0.020 mag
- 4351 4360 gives -0.119 mag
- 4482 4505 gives -0.152 mag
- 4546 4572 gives -0.116 mag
